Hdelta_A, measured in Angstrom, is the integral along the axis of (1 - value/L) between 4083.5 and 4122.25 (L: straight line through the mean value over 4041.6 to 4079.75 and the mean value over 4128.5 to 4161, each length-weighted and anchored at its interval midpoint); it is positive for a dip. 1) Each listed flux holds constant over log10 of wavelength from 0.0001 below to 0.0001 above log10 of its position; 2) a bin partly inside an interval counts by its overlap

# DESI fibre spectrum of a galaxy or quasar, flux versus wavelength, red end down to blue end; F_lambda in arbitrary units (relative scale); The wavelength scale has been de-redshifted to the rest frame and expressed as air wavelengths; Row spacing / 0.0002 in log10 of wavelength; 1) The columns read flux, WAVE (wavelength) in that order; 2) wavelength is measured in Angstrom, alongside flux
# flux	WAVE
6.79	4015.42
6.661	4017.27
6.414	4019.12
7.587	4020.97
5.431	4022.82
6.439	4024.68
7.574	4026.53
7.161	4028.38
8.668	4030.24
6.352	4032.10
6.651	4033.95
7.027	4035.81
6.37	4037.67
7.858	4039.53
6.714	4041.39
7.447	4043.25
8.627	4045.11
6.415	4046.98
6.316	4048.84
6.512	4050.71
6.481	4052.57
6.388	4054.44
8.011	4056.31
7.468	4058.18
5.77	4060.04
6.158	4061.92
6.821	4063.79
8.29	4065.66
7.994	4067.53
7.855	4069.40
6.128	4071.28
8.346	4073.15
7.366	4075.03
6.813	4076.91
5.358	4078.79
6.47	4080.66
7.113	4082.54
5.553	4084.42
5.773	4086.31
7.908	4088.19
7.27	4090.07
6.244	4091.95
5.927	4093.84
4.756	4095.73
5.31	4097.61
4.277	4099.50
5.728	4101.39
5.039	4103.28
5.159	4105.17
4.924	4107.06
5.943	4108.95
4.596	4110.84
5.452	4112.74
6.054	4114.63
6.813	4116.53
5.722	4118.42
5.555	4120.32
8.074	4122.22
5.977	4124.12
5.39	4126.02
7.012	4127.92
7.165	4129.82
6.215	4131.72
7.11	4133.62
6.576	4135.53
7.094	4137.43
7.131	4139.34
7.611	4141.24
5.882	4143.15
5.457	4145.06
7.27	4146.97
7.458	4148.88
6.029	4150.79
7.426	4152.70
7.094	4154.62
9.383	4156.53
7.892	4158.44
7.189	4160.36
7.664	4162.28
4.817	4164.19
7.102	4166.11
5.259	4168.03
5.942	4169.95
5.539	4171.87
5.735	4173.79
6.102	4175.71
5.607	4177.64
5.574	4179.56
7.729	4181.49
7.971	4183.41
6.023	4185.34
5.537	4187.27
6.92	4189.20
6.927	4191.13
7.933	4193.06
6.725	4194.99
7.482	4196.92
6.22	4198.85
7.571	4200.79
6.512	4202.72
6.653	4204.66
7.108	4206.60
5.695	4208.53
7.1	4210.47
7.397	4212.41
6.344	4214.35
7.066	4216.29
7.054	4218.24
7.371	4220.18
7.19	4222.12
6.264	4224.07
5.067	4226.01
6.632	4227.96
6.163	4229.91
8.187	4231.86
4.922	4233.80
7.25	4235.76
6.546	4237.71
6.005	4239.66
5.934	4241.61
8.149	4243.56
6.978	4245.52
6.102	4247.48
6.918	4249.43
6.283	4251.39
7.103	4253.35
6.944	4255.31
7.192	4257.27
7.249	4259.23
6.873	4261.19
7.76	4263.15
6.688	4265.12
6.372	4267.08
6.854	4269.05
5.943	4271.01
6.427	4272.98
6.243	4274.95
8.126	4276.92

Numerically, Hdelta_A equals 7.0 Angstrom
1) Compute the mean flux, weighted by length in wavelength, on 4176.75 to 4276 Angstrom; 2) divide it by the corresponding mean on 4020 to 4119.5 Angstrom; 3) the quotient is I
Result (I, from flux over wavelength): 1.03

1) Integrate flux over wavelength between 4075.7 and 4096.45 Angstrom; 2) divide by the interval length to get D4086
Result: 6.32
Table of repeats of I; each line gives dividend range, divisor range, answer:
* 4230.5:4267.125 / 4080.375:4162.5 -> 1.07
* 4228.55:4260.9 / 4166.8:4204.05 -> 1.04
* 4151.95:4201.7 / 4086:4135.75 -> 1.12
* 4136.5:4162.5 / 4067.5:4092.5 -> 1.05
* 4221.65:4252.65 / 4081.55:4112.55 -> 1.14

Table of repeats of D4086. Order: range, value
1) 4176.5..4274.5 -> 6.73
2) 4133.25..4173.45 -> 6.78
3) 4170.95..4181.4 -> 5.88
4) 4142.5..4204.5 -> 6.69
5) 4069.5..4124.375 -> 6.08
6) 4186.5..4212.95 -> 6.84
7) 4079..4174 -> 6.32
